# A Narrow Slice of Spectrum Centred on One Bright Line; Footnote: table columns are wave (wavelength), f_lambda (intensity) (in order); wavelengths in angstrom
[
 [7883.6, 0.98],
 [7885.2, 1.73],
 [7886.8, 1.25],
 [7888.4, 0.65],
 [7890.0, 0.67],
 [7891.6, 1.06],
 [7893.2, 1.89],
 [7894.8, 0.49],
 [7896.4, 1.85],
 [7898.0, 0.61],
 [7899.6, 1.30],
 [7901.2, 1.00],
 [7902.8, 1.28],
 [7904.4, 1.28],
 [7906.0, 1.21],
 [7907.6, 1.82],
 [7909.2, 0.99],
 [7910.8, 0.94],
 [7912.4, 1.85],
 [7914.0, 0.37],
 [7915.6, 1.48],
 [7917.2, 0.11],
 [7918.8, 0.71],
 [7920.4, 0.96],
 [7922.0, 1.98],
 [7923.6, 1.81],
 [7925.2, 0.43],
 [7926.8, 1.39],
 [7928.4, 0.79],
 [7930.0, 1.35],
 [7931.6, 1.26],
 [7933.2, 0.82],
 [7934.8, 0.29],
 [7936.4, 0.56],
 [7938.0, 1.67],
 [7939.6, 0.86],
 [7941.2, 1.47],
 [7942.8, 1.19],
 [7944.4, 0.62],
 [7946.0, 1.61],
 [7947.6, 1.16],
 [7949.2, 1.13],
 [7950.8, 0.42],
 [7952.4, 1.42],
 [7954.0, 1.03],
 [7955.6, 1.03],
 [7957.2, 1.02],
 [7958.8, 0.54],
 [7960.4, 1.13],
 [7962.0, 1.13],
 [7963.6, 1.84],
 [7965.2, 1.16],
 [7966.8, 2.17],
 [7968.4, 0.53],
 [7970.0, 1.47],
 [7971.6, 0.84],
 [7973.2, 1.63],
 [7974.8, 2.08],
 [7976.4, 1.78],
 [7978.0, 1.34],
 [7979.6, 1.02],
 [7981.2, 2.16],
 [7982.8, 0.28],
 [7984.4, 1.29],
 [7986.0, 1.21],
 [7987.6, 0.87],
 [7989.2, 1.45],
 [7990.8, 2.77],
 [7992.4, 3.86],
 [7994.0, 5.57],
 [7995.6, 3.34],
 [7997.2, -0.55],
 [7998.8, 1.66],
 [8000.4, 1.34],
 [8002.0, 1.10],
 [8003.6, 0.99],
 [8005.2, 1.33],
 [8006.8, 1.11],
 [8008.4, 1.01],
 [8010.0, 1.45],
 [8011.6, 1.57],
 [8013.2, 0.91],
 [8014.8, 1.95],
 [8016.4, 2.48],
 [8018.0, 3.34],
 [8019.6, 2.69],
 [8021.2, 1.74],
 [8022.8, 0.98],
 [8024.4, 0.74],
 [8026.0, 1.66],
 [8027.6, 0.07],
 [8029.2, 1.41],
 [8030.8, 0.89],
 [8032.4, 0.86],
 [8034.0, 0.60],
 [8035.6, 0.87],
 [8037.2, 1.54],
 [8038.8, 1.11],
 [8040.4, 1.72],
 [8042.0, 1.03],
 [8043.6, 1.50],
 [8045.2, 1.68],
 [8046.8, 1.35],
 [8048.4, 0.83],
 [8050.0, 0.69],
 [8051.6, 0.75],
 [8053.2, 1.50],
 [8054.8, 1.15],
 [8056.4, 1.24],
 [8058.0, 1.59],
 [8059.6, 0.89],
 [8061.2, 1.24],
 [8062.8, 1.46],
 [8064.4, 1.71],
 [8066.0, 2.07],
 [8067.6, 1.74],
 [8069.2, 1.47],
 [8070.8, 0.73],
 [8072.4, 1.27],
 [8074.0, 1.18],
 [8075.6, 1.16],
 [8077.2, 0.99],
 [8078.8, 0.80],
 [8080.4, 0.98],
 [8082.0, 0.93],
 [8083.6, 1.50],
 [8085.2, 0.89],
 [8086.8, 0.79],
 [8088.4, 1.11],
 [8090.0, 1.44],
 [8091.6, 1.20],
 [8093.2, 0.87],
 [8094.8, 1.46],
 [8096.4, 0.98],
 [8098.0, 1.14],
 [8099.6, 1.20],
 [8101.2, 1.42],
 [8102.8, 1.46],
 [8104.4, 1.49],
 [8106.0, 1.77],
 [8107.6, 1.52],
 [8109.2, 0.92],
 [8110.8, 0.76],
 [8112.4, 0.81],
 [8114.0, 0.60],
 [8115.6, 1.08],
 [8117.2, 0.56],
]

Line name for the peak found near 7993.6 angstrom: Halpha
